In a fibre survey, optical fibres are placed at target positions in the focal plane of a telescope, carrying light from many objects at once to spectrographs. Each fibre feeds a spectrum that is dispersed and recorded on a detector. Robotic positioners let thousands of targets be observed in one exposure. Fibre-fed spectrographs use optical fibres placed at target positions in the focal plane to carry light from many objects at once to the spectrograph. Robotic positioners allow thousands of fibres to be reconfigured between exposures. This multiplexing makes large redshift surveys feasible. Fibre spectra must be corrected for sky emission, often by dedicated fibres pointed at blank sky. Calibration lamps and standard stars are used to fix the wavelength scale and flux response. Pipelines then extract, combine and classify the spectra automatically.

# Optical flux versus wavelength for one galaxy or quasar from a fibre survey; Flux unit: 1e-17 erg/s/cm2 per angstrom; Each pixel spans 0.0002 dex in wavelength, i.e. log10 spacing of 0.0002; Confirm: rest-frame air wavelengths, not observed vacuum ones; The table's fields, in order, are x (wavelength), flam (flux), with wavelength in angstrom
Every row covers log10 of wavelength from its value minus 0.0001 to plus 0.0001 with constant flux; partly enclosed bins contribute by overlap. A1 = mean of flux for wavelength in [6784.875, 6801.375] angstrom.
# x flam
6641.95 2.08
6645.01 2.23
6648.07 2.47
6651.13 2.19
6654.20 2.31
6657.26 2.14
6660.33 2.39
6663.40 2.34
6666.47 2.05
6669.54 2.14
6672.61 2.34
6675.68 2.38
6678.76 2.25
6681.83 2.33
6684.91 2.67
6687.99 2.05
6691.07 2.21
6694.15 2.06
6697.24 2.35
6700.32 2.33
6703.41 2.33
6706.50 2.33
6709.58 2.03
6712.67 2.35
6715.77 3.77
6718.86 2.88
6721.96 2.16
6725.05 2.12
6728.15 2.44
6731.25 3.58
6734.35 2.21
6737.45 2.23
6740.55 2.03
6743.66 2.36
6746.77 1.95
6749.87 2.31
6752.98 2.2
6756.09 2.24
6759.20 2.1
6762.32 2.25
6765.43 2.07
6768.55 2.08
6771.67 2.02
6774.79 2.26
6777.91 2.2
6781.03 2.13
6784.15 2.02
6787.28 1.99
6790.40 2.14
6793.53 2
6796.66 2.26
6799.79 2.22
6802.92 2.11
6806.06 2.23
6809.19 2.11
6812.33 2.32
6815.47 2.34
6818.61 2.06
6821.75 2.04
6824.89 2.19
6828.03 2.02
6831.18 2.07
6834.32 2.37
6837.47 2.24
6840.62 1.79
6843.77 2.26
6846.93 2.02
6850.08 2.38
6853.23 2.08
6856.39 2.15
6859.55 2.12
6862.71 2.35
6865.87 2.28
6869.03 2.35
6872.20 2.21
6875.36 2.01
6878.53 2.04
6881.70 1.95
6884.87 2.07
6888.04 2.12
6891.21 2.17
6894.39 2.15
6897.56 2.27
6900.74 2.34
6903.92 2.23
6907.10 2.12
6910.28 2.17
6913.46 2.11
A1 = 2.12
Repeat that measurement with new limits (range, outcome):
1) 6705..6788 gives 2.31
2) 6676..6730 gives 2.4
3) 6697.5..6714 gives 2.28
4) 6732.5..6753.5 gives 2.2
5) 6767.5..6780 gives 2.14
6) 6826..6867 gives 2.16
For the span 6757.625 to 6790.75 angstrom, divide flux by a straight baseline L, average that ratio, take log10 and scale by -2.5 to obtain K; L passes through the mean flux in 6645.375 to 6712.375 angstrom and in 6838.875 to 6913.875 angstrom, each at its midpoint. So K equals 0.05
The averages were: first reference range 2.27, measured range 2.11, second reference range 2.16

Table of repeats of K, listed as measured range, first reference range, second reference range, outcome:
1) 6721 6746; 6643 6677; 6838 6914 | -0.07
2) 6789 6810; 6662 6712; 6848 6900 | 0.03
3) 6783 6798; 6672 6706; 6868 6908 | 0.07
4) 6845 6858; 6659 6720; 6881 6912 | 0.03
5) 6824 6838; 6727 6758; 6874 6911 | 0.03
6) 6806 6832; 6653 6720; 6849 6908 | 0.04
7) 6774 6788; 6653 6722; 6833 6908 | 0.07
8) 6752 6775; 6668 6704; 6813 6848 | 0.03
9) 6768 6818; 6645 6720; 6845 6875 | 0.06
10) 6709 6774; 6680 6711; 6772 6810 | -0.07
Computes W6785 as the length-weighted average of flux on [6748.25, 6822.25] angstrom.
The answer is 2.16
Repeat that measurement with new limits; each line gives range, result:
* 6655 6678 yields 2.26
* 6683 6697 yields 2.26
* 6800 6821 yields 2.19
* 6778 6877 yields 2.16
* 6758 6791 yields 2.11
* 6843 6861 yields 2.16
